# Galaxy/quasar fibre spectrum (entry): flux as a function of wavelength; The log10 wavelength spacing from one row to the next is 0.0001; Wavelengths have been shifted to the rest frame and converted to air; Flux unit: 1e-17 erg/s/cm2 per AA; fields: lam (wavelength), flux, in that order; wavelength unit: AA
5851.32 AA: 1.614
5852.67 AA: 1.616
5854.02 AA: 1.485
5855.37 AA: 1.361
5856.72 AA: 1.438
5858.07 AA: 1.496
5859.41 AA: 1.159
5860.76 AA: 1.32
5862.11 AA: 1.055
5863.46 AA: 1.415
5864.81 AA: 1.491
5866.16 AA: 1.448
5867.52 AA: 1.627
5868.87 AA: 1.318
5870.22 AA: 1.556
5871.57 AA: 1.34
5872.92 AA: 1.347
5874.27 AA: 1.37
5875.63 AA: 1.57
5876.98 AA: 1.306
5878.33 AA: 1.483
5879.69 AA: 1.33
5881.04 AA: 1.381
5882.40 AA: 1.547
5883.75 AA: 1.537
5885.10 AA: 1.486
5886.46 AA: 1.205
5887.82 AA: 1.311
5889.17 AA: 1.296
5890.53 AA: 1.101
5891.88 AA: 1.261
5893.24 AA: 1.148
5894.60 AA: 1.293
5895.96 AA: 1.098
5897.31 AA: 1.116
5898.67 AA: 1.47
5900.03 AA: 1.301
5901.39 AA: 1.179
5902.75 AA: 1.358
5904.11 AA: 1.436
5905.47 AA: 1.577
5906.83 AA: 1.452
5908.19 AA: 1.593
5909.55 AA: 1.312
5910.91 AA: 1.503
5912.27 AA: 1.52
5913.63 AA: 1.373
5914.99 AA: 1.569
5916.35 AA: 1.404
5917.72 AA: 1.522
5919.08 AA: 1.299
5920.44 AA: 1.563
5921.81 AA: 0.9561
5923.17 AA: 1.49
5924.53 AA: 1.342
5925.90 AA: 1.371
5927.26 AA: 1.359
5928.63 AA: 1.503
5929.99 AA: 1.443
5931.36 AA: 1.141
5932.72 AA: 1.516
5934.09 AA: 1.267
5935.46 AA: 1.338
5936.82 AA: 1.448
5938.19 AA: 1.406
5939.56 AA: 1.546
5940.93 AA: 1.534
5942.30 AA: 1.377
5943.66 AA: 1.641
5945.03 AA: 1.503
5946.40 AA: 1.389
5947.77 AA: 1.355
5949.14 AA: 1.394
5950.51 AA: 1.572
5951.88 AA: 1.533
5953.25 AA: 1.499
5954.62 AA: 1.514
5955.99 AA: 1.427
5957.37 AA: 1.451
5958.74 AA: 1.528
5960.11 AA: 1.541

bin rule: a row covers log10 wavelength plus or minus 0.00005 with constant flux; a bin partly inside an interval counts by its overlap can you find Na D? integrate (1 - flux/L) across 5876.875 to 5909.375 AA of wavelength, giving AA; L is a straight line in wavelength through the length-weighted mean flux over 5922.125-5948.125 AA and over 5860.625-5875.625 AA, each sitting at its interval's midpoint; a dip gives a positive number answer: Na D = 1.4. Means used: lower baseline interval 1.4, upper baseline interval 1.41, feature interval 1.34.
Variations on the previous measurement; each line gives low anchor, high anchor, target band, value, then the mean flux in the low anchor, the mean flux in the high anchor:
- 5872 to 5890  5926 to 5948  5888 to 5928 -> 1.55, 1.39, 1.42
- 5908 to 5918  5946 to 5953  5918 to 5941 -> 1.24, 1.47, 1.45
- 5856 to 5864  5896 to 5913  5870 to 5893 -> -0.34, 1.31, 1.39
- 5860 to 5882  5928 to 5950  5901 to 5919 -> -0.40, 1.4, 1.43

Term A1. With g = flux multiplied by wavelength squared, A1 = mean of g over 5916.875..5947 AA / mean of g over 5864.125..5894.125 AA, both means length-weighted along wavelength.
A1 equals 1.0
